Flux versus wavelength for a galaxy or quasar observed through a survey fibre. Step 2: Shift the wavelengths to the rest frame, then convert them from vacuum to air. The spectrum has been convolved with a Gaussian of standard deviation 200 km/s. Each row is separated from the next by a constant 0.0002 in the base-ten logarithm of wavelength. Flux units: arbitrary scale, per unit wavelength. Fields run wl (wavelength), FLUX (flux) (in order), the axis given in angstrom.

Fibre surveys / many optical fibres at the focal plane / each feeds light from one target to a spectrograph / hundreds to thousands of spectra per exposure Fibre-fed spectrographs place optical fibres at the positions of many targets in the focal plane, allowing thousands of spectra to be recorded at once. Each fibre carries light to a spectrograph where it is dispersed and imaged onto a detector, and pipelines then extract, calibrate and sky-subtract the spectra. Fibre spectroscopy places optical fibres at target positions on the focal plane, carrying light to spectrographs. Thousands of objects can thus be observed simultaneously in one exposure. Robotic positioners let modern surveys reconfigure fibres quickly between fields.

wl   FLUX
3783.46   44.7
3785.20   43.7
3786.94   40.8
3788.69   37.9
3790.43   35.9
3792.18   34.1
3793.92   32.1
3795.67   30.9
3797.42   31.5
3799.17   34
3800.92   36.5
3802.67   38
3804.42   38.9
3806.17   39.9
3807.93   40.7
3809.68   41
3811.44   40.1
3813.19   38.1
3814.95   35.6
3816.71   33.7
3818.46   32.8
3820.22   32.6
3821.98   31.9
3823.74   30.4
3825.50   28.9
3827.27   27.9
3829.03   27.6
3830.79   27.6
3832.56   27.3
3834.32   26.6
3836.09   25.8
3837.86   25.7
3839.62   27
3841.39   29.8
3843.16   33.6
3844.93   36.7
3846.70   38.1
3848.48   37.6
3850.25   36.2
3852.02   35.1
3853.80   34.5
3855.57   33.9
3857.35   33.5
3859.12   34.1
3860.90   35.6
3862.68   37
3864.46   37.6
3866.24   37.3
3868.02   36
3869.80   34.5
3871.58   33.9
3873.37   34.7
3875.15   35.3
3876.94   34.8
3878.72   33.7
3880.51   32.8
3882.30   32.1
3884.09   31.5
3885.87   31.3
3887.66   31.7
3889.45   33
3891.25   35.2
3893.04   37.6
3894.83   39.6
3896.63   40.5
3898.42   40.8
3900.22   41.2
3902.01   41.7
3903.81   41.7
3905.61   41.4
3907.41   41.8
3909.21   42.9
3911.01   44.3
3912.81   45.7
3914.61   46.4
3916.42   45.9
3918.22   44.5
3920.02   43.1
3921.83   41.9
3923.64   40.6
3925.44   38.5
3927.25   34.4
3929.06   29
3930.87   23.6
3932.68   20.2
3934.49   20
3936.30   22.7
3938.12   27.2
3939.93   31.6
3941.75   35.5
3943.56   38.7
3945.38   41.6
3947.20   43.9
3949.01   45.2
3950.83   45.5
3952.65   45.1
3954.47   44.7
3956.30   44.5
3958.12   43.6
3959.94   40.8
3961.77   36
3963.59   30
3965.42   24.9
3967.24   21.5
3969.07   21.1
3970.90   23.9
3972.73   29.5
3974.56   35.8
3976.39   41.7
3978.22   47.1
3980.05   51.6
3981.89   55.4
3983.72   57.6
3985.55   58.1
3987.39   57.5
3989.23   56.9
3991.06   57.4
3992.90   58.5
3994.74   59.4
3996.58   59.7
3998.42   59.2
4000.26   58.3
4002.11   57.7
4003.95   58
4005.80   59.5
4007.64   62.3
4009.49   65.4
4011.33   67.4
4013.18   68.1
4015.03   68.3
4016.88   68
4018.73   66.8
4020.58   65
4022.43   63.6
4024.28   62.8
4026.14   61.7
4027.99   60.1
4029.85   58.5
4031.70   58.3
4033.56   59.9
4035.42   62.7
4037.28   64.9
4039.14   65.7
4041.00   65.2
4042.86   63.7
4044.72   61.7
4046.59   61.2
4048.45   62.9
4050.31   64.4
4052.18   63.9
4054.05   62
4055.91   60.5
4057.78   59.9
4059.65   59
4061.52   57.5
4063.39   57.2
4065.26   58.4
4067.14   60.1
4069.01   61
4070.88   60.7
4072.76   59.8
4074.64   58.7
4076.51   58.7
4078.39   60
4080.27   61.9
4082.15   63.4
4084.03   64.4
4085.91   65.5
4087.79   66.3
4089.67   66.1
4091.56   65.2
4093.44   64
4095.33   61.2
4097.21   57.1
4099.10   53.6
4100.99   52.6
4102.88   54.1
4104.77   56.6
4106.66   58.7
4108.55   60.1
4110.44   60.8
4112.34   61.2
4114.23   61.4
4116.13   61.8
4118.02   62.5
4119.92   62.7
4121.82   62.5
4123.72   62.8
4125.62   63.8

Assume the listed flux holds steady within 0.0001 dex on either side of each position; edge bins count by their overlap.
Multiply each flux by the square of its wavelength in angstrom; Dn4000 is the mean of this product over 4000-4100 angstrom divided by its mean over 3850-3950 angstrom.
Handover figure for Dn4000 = 1.84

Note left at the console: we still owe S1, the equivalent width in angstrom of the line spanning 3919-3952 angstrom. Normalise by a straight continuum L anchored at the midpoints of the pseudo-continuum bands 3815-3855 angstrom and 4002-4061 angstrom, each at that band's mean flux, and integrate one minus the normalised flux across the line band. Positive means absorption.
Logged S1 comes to 8.8 angstrom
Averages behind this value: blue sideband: 31.4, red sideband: 62.8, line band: 34.7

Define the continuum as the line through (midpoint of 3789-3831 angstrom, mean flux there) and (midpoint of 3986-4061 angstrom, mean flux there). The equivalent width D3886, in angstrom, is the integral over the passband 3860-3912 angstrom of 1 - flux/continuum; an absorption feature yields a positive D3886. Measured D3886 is 8.5 angstrom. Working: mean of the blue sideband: 34.4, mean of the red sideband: 61.9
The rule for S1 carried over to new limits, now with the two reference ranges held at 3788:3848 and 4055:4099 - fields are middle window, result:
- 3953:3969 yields 4.34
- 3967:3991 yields 3.16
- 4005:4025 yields -4.01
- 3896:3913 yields 0.17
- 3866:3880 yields 1.52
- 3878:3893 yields 2.79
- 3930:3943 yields 5.60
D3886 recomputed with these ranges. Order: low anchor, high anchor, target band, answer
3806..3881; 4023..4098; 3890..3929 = 0.96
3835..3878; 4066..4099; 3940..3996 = 5.68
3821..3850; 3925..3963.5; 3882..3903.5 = -2.24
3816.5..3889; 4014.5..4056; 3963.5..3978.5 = 6.45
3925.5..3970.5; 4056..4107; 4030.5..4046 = -3.33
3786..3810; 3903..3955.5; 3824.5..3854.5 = 4.96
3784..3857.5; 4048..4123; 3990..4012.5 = -3.49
